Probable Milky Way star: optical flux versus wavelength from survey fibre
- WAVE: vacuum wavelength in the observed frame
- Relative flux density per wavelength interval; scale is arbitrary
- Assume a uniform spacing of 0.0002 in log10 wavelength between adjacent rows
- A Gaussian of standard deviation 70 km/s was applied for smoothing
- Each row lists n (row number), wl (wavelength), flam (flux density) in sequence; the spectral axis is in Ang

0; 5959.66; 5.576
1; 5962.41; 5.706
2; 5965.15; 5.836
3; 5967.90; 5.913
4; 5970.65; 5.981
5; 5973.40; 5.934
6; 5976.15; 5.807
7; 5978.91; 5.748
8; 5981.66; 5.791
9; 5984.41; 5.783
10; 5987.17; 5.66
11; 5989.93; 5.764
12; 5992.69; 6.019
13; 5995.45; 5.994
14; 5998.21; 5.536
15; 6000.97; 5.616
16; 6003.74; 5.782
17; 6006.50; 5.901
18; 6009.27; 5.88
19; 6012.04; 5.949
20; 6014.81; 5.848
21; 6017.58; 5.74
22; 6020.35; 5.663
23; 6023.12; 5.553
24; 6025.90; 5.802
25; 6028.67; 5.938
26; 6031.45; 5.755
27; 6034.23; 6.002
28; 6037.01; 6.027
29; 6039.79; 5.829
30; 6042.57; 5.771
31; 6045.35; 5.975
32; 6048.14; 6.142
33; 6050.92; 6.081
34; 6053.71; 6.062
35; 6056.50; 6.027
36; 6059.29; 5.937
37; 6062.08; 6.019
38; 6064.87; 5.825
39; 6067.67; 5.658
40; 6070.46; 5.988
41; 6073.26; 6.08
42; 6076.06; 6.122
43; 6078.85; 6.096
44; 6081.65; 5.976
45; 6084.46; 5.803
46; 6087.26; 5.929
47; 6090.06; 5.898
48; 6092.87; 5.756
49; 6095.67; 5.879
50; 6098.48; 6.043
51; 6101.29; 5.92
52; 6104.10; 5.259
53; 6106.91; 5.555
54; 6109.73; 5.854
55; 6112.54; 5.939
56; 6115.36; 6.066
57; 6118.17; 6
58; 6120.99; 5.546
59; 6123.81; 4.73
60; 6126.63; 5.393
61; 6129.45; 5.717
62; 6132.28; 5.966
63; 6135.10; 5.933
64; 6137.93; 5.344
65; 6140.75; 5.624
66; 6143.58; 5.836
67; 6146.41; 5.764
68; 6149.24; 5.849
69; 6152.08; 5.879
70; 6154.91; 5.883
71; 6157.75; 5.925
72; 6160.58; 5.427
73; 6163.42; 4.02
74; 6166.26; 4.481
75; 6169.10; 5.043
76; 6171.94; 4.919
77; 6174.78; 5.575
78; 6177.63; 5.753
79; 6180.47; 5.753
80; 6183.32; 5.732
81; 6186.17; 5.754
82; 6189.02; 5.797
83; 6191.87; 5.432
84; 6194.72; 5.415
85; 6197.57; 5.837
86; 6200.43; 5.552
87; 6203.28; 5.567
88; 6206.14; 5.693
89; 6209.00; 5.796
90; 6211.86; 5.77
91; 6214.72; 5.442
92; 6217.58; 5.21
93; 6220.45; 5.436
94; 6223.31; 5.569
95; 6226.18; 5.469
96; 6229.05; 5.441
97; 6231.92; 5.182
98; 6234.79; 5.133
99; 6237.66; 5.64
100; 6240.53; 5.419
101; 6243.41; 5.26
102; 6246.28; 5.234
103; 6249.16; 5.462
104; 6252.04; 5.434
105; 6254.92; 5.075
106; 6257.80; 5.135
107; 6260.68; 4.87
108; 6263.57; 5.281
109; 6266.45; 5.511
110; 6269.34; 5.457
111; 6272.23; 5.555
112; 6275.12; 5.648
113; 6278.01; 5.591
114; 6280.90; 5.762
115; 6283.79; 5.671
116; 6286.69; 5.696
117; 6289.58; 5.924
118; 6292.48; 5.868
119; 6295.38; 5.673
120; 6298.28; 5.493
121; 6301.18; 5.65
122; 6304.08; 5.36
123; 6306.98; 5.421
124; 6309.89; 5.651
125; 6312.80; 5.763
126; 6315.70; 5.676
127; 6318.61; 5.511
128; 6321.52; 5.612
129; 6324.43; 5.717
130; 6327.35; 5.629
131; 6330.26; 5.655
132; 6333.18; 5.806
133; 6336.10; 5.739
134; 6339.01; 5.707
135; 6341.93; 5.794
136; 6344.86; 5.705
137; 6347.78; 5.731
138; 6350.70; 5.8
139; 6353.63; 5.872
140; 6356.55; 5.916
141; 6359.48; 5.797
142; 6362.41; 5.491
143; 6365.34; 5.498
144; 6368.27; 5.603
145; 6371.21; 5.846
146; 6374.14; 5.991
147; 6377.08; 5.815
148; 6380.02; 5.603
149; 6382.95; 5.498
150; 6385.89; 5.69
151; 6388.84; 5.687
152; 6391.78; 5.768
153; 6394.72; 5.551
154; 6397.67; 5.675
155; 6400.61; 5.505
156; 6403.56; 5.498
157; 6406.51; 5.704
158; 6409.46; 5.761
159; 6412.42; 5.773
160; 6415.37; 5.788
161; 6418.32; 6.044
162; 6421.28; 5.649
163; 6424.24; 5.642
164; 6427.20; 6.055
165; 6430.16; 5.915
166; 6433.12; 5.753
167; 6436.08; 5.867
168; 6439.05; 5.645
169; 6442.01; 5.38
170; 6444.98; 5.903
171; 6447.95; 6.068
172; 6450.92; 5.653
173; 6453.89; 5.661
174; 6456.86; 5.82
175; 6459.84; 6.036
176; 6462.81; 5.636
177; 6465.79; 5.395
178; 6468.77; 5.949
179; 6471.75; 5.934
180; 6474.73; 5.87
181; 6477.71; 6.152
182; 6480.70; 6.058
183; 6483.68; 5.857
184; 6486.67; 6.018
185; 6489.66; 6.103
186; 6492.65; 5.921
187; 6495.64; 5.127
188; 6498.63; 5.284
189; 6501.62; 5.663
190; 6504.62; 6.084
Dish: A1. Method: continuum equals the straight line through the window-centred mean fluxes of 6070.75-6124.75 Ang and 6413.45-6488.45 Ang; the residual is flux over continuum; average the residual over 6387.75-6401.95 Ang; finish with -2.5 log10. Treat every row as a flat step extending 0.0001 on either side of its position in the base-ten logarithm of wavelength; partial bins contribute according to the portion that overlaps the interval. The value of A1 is 0.04 mag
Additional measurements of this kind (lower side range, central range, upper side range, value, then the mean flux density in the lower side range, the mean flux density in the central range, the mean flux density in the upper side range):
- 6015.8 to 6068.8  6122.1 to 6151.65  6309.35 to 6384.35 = 0.039 mag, 5.89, 5.62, 5.71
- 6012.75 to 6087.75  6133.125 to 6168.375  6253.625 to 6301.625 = 0.047 mag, 5.91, 5.5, 5.52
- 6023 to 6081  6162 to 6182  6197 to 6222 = 0.118 mag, 5.95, 5.08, 5.58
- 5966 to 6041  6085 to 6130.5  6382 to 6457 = 0.015 mag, 5.82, 5.72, 5.73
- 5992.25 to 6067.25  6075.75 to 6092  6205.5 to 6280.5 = -0.037 mag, 5.87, 5.95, 5.41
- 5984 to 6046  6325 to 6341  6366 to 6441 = 0.006 mag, 5.82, 5.71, 5.73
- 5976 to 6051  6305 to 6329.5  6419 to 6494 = 0.041 mag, 5.83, 5.62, 5.84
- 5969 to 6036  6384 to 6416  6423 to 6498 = 0.027 mag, 5.81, 5.67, 5.81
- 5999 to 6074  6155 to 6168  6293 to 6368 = 0.147 mag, 5.88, 5.06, 5.67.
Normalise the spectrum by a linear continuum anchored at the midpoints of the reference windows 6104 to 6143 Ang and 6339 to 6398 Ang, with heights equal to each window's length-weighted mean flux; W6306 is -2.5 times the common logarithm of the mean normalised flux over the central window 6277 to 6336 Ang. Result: 0.01 mag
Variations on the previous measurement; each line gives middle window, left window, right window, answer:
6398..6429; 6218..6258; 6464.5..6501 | -0.01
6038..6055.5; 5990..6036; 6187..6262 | -0.04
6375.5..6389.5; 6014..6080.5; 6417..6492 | 0.04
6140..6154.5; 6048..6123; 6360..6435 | 0.01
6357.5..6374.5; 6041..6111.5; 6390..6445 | 0.01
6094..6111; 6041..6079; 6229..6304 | 0.02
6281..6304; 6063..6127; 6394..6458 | 0.01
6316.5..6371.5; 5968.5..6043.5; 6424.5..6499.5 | 0.02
